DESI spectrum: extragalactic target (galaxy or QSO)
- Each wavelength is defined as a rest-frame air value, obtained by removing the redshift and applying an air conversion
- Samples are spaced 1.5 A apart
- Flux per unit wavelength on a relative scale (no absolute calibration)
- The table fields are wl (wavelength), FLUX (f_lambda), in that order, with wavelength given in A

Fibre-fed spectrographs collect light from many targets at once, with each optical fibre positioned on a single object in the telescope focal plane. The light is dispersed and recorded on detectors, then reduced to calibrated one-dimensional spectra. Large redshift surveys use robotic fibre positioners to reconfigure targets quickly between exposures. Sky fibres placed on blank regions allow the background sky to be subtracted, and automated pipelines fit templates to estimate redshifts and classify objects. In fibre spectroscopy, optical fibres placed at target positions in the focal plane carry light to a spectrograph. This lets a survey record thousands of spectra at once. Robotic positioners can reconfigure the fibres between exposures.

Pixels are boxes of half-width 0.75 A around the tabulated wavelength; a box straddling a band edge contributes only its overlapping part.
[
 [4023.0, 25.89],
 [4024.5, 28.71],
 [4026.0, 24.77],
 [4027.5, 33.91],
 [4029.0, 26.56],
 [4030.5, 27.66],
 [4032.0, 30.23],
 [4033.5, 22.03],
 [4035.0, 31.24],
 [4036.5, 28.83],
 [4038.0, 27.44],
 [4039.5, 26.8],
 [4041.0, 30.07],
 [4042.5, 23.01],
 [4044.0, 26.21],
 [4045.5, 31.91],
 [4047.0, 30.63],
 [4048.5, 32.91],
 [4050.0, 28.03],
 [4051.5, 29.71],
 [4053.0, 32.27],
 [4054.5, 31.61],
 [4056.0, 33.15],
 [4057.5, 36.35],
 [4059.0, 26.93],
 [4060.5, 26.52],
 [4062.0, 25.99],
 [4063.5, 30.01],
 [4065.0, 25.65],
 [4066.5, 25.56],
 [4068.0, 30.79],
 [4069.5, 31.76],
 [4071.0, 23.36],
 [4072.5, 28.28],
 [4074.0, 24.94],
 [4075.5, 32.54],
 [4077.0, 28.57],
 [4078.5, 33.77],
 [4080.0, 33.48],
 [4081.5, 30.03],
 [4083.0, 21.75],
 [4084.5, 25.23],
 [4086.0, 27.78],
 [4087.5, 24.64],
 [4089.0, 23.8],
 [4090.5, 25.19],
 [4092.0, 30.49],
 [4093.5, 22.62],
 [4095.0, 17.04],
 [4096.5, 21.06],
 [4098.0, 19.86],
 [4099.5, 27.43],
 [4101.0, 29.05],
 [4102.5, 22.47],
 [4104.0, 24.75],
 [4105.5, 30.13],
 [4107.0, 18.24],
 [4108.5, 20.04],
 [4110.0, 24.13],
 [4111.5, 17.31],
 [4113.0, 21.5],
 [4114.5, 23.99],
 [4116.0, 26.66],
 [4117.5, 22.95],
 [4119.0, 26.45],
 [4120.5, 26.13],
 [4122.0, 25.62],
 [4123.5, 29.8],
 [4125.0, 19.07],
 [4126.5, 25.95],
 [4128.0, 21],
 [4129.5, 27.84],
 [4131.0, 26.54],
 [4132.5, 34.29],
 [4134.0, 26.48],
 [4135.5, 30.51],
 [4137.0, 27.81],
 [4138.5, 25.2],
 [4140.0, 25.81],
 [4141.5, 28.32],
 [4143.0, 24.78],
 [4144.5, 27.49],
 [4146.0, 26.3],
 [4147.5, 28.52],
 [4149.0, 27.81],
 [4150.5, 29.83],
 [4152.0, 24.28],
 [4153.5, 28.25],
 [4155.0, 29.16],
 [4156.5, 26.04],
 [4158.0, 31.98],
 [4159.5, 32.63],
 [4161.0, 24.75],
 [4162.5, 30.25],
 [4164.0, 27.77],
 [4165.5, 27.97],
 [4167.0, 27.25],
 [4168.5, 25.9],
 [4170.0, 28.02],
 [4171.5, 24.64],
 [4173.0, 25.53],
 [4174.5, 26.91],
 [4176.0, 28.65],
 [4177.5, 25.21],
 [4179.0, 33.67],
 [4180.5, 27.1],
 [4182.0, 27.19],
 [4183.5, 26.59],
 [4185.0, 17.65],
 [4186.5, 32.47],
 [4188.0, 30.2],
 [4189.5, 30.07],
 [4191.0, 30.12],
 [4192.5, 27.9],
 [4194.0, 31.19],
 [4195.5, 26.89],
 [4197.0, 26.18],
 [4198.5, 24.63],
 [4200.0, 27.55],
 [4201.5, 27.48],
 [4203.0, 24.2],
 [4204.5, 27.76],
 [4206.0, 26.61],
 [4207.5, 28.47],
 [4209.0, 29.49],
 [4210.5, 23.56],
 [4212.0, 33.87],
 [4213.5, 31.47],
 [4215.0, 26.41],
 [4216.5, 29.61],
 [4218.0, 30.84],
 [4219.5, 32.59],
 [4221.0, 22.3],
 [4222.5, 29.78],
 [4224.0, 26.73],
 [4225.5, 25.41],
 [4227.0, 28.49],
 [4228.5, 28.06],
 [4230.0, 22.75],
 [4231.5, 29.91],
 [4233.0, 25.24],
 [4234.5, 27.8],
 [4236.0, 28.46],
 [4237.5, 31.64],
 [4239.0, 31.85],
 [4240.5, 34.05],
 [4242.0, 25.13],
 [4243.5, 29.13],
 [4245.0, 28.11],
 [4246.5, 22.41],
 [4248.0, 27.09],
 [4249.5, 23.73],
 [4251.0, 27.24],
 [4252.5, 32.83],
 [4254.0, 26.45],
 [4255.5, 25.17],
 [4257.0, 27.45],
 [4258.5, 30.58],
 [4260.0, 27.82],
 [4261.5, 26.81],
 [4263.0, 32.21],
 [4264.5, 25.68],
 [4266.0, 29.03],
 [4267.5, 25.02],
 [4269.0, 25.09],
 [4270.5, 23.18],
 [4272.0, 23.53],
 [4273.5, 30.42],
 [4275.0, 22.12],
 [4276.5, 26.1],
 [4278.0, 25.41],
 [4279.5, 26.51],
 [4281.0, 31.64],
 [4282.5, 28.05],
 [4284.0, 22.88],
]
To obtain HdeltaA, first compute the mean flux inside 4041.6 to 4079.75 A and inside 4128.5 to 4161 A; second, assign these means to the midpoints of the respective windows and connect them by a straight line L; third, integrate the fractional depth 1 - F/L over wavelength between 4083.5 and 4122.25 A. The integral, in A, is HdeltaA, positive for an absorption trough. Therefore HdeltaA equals 6.3 A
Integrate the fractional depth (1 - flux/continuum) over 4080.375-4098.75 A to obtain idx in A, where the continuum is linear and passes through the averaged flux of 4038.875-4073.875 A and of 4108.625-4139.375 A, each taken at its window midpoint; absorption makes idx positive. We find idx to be 2.0 A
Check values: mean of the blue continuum 29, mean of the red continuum 25.4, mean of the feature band 24.3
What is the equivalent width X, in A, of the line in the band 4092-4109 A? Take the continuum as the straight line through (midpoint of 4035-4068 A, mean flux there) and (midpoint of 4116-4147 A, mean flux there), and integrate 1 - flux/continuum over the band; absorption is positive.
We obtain 2.6 A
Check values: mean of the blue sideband 29.1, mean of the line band 23.3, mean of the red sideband 26.4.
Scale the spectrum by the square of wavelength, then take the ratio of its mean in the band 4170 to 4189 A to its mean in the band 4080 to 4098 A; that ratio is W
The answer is 1.2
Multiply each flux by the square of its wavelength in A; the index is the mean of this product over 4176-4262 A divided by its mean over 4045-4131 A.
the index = 1.1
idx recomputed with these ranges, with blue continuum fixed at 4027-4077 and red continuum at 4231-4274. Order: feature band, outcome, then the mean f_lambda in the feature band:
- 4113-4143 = 2.3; 26.2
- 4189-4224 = -0.3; 28.2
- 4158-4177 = 0.3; 27.7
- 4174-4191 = 0.1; 27.9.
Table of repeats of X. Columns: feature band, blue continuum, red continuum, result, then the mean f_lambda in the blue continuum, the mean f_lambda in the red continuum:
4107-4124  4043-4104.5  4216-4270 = 2.45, 27.7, 27.8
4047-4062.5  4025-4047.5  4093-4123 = -2.05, 28.1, 23.4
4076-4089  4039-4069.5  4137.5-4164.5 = 0.38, 29.3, 27.7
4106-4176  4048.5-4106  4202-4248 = 3.65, 27.5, 28.1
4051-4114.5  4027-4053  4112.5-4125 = 0.68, 28.7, 25.1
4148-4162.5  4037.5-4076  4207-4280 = -0.09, 28.9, 27.6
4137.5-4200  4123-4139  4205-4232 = -0.58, 26.7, 28.1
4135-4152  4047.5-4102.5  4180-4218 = 0.29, 27.7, 27.9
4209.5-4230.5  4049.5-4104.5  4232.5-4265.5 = -0.09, 27.4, 28.1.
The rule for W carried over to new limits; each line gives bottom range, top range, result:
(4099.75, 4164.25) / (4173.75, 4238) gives 1.10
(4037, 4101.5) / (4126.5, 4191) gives 1.04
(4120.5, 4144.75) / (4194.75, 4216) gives 1.07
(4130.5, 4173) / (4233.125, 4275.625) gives 1.04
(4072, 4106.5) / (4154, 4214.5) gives 1.11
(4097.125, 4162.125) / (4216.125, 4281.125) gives 1.12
